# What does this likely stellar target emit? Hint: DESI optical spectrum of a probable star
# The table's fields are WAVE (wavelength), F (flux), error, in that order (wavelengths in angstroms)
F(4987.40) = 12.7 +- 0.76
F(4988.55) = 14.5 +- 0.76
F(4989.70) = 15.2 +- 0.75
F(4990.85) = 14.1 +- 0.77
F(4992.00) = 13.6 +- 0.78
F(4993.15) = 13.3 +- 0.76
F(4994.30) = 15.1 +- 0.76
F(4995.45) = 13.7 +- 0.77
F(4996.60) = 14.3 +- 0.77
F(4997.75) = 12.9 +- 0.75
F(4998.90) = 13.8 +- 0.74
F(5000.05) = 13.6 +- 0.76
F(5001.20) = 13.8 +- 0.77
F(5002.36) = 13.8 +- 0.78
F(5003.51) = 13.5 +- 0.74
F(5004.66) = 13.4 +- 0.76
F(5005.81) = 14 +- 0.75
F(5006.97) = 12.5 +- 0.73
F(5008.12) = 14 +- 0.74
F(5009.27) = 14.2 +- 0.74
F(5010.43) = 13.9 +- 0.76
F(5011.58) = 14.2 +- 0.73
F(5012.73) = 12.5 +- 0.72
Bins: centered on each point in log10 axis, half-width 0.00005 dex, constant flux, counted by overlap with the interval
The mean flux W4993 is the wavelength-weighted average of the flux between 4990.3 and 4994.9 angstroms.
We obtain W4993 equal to 14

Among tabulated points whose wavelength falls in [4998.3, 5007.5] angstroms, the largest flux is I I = 14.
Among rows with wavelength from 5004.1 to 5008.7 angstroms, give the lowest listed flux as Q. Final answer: 12.5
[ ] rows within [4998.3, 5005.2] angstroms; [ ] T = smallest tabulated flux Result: 13.4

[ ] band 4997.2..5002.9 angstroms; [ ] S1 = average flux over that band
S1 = 13.6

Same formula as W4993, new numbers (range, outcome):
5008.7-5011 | 14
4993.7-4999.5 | 14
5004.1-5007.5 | 13.3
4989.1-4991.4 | 14.6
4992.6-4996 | 14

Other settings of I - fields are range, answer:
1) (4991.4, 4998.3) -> 15.1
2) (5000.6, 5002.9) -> 13.8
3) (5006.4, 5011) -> 14.2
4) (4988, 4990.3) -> 15.2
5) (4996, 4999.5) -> 14.3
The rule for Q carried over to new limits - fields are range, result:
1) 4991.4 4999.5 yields 12.9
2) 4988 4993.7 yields 13.3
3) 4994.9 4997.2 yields 13.7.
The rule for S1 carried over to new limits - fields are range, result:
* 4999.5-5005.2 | 13.6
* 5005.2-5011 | 13.7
